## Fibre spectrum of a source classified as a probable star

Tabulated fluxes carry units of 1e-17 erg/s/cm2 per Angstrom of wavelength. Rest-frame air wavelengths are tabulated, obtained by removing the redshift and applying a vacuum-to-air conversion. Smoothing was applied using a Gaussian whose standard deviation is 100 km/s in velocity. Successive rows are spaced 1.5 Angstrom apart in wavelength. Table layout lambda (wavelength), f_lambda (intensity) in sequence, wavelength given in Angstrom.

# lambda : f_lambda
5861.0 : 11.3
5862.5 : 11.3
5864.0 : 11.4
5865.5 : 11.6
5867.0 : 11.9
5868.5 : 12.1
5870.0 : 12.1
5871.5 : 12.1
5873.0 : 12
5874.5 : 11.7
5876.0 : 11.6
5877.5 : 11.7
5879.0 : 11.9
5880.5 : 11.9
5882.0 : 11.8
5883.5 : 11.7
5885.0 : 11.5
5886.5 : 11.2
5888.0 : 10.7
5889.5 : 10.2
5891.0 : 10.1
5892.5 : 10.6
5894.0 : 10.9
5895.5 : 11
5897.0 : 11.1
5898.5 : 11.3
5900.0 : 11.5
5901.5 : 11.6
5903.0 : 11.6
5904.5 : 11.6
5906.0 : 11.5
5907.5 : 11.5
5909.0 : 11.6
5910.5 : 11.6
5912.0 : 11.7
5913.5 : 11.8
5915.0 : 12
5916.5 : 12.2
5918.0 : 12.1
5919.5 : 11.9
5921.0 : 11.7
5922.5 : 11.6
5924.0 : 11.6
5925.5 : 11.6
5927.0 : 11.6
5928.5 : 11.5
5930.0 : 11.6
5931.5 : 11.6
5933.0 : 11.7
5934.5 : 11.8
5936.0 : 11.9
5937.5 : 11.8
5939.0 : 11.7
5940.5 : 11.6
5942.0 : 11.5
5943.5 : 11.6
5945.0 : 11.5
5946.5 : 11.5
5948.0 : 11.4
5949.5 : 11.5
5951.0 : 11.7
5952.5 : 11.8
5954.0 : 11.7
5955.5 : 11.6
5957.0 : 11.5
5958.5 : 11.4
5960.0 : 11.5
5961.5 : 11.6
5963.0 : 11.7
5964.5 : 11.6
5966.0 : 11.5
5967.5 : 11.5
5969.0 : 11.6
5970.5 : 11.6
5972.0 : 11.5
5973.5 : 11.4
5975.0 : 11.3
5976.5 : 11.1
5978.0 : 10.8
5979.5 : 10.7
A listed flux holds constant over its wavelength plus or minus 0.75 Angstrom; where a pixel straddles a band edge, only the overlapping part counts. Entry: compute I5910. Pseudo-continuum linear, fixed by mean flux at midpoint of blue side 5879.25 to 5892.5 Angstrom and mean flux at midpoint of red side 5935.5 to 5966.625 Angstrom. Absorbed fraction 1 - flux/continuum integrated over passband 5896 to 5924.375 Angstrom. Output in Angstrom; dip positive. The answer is -0.9 Angstrom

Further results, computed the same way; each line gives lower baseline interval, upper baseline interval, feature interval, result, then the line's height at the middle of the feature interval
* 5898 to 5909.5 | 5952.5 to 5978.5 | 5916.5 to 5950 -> -0.46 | 11.5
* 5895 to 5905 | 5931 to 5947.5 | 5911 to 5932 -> -0.40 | 11.5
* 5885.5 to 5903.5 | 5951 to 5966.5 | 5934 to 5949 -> -0.25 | 11.4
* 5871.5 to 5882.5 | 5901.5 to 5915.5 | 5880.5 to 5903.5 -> 1.17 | 11.7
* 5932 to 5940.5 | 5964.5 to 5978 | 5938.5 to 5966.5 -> 0.06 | 11.6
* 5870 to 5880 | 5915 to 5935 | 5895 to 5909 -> 0.43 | 11.8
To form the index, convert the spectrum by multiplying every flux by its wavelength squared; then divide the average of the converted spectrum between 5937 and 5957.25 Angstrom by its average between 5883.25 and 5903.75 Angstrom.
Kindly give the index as 1.1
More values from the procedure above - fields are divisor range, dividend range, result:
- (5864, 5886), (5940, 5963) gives 1.01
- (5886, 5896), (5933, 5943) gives 1.12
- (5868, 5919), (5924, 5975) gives 1.03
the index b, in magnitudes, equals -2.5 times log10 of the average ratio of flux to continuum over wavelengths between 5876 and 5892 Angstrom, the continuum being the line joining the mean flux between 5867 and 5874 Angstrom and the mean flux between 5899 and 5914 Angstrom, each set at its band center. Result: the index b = 0.06 mag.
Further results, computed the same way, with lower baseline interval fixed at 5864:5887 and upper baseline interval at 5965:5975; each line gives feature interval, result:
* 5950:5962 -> -0.005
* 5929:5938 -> -0.011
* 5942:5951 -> 0.005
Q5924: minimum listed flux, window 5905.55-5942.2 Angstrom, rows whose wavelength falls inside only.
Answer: 11.5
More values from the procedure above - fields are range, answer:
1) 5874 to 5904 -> 10.1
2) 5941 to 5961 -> 11.4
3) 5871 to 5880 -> 11.6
